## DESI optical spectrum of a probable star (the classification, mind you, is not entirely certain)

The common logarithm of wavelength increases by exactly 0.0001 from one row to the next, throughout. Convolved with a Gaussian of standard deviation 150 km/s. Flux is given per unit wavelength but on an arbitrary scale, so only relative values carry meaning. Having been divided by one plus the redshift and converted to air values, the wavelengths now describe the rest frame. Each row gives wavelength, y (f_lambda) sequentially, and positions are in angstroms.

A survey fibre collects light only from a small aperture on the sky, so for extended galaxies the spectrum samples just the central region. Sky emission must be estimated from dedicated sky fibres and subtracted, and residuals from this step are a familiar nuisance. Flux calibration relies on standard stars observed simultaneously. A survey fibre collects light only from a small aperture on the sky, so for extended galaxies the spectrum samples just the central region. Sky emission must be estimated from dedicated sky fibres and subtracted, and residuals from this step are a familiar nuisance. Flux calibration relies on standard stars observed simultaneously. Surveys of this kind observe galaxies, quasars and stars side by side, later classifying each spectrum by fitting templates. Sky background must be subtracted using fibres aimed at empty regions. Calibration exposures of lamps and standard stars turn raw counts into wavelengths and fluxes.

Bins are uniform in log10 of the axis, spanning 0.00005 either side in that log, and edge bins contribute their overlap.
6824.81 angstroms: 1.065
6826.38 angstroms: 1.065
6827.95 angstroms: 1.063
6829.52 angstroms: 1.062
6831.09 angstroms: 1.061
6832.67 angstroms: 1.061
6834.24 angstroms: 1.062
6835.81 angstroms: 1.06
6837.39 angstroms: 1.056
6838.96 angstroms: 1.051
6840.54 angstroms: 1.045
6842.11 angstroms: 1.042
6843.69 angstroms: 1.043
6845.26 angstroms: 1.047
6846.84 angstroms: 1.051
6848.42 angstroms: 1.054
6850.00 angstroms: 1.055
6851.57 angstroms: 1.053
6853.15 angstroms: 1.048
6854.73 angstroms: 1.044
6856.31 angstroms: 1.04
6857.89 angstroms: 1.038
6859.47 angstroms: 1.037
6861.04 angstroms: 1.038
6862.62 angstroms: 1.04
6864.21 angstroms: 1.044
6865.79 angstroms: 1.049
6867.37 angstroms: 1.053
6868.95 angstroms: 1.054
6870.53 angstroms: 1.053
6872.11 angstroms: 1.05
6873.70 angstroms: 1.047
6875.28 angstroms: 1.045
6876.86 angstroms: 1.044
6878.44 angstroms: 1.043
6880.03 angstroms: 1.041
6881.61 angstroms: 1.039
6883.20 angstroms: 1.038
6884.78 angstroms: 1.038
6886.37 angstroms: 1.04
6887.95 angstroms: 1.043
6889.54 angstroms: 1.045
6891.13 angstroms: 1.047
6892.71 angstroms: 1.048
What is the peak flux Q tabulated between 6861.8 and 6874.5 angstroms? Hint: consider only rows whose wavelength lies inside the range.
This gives 1.054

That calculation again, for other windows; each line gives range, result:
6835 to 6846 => 1.06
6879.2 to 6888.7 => 1.043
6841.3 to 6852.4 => 1.055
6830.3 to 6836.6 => 1.062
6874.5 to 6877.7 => 1.045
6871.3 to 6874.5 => 1.05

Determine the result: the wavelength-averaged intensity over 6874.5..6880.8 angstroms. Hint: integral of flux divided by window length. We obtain 1.04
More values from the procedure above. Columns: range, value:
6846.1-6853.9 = 1.05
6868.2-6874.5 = 1.05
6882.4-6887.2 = 1.04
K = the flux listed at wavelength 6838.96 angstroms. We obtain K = 1.051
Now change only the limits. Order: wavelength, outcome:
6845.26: 1.047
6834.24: 1.062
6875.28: 1.045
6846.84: 1.051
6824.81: 1.065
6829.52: 1.062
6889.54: 1.045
